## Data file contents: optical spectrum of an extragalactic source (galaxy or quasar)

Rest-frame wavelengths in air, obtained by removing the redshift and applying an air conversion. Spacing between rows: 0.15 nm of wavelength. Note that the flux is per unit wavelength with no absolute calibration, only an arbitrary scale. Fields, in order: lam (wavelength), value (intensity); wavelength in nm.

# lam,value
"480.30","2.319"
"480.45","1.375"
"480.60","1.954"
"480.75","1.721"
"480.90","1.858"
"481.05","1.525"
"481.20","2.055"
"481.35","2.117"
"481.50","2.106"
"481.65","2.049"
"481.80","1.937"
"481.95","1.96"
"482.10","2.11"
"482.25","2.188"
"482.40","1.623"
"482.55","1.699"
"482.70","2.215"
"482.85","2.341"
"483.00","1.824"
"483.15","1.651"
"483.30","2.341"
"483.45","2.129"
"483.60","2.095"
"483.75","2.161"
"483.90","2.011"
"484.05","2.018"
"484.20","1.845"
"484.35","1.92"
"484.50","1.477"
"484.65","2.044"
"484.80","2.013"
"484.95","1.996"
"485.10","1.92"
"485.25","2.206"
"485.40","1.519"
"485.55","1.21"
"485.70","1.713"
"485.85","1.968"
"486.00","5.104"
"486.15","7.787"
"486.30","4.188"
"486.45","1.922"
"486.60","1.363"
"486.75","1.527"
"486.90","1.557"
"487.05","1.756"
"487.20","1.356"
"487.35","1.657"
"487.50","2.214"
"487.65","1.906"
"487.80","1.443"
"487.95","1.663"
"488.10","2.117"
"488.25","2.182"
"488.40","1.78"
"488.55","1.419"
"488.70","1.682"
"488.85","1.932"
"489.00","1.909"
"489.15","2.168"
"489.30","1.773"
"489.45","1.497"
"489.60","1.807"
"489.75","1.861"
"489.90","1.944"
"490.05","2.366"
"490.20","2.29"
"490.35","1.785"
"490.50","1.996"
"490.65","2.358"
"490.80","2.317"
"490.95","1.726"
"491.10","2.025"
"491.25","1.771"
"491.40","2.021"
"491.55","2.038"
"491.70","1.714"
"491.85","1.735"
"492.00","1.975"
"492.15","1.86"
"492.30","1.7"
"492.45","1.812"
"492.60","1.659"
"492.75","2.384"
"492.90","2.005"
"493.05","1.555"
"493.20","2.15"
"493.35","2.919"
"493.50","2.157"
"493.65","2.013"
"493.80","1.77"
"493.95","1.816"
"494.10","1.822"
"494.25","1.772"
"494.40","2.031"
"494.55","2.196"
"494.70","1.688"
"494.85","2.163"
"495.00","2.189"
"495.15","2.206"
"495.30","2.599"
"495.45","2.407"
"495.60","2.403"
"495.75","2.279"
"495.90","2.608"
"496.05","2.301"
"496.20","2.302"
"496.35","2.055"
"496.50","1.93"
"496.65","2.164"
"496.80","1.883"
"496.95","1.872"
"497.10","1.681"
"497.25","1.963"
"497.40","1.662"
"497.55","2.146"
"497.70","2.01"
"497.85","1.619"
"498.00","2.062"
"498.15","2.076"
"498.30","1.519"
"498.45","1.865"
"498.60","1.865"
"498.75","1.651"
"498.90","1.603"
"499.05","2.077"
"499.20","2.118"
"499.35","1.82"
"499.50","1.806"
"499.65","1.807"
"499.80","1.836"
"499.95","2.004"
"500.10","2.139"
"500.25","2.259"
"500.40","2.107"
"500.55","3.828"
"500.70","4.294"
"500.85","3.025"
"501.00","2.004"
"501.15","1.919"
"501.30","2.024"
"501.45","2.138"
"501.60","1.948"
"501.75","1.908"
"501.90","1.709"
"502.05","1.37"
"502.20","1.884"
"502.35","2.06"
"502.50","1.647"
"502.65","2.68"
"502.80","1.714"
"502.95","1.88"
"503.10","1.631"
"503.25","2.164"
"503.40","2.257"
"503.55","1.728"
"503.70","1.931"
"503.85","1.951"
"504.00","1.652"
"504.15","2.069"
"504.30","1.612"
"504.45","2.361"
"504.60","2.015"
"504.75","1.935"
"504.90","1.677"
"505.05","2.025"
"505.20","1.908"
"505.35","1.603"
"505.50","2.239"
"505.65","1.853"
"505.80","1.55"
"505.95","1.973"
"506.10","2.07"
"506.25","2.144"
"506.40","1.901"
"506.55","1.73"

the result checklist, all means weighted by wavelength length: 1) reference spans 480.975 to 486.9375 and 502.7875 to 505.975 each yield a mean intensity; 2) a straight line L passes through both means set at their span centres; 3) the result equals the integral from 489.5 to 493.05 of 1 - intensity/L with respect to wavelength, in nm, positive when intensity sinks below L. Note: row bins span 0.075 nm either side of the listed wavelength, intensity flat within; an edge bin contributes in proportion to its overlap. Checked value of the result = 0.23 nm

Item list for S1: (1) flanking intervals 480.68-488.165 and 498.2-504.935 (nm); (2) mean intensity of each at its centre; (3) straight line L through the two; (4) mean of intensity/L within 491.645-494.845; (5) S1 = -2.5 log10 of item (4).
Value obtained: 0.066 mag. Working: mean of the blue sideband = 2.1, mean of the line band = 1.95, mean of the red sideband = 2.04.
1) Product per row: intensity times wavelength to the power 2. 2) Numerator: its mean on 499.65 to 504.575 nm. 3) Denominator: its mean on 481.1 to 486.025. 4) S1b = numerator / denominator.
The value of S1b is 1.13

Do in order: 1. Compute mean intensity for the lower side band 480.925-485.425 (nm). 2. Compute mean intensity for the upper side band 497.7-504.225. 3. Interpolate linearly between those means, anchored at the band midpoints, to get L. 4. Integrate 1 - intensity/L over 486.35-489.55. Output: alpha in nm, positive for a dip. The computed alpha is 0.35 nm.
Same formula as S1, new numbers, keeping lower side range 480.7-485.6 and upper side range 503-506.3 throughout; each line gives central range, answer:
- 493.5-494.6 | 0.00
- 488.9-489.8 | 0.06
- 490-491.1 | -0.09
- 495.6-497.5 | -0.08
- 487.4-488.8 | 0.07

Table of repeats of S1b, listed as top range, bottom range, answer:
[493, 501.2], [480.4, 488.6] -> 1.07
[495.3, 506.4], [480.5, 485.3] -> 1.11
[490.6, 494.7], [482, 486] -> 1.02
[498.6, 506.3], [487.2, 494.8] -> 1.10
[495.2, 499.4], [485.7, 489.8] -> 0.96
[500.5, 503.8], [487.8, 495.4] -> 1.14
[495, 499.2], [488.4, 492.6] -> 1.10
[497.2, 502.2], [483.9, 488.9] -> 1.02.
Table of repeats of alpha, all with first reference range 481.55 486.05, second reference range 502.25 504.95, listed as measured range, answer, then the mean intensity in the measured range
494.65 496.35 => -0.26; 2.28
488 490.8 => 0.08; 1.94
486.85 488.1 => 0.18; 1.72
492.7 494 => -0.06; 2.08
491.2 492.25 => 0.06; 1.87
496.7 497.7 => 0.04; 1.89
